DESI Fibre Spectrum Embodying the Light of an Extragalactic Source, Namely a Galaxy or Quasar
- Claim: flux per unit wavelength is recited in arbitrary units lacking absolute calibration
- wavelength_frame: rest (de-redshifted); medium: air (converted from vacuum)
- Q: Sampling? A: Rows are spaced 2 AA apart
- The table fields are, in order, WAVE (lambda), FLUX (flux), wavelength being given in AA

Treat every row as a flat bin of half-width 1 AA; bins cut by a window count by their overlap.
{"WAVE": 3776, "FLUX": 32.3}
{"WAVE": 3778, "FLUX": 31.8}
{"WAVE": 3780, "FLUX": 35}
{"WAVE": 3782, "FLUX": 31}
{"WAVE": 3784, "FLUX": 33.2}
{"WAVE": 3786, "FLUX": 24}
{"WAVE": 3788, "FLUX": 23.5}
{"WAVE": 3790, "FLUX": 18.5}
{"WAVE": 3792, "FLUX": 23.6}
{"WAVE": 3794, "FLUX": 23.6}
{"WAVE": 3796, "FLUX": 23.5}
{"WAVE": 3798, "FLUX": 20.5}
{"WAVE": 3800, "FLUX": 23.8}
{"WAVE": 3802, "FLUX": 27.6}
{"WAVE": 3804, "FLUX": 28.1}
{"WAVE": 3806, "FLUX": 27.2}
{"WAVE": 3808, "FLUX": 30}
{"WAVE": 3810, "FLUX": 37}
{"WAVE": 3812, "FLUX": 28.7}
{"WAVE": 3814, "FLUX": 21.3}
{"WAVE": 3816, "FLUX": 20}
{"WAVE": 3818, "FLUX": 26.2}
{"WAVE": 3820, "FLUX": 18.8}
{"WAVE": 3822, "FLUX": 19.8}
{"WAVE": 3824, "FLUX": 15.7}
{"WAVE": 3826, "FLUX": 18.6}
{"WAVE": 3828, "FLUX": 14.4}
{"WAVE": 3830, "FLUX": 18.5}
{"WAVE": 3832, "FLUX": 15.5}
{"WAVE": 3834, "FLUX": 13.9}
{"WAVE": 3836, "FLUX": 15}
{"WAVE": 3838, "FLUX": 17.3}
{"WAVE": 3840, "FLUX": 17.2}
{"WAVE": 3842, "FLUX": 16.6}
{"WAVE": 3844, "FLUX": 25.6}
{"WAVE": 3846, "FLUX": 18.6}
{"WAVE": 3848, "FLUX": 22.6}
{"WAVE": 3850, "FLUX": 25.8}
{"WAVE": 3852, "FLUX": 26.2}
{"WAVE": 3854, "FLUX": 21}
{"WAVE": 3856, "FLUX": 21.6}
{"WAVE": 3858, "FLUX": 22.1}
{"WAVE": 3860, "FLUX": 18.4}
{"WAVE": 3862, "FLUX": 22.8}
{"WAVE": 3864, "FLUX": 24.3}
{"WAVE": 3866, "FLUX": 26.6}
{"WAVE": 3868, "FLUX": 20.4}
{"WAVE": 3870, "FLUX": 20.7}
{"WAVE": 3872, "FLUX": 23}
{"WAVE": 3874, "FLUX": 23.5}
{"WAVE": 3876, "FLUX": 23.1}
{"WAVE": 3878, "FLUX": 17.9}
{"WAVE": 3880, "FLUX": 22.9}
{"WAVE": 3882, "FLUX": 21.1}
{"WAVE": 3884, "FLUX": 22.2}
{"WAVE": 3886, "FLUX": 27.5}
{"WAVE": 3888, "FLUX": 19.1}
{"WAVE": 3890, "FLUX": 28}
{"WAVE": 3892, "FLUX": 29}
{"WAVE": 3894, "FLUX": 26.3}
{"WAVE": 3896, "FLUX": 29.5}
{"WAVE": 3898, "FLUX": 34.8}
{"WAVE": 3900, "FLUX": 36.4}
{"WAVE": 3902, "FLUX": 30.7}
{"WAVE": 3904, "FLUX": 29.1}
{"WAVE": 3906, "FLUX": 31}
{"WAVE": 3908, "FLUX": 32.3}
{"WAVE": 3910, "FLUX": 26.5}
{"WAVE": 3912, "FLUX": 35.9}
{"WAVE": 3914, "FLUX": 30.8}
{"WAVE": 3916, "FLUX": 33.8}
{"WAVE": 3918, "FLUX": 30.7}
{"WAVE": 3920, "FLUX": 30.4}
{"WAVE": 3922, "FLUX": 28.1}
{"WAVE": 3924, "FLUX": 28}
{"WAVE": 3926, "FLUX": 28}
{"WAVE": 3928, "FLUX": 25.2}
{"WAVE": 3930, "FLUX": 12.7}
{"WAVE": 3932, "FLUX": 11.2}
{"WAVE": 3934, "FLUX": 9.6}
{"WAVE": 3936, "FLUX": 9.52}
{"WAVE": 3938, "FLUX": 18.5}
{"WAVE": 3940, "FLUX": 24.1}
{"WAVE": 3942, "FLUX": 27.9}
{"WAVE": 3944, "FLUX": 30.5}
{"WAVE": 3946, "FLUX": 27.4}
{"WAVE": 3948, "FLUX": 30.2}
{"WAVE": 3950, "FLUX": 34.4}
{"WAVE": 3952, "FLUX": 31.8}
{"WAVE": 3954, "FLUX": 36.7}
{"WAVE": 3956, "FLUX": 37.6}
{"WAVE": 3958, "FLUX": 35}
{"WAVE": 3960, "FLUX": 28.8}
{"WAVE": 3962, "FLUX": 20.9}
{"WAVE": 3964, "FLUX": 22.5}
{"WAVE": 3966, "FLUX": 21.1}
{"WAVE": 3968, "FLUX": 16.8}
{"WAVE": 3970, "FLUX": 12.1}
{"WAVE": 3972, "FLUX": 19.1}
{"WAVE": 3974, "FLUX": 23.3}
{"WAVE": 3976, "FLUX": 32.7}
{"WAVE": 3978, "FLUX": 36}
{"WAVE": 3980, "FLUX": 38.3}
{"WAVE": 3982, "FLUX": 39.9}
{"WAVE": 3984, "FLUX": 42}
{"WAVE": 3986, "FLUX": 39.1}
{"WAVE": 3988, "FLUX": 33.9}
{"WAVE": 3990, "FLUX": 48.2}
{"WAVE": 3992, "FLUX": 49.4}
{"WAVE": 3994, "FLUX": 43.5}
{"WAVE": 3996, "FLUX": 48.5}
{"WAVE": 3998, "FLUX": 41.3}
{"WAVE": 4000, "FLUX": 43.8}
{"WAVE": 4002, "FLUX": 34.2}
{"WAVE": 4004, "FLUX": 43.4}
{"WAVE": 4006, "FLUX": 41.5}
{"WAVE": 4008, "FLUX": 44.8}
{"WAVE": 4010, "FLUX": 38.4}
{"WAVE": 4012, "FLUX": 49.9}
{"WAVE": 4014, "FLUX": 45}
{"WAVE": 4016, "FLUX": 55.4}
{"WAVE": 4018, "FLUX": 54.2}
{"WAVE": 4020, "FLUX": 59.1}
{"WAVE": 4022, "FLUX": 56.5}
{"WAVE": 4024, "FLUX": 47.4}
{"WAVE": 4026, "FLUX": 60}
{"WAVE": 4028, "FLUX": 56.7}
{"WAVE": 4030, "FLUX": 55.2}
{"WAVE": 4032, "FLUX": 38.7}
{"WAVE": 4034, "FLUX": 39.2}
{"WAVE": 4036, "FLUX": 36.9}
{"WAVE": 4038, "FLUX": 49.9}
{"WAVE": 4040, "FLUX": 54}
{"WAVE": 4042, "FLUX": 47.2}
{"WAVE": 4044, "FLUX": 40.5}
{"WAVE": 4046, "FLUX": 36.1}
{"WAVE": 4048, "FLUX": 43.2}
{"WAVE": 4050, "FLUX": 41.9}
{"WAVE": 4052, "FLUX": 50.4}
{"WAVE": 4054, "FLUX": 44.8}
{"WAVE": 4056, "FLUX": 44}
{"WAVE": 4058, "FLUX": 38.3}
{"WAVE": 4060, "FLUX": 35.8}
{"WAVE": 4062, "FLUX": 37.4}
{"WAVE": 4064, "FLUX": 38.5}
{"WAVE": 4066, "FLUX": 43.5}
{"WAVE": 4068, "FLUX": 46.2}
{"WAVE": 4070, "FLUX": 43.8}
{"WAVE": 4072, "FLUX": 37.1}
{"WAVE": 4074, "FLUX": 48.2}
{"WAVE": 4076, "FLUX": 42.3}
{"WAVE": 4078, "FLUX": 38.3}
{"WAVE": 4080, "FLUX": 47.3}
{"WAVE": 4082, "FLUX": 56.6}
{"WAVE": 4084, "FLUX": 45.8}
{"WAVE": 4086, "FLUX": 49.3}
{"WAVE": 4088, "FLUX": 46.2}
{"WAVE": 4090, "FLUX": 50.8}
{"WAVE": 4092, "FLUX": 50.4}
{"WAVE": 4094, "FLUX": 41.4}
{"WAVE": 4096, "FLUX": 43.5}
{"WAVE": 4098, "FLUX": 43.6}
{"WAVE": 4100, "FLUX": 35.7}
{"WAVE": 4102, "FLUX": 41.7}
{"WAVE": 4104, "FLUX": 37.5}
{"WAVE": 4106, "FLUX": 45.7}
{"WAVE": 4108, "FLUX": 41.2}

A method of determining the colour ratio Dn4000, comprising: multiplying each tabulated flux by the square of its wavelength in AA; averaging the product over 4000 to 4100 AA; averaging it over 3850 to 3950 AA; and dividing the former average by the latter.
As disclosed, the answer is 1.94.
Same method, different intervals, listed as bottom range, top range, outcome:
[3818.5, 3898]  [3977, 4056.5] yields 2.28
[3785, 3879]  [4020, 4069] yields 2.30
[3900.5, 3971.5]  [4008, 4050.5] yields 1.91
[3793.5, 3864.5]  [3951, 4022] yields 1.87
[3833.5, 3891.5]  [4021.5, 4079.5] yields 2.25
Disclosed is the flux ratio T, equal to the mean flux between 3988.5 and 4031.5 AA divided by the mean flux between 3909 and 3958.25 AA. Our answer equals 1.8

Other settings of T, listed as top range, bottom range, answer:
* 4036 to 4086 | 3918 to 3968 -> 1.73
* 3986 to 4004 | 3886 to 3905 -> 1.47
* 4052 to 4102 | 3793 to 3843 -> 2.03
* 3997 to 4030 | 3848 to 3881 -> 2.15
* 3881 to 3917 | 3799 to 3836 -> 1.31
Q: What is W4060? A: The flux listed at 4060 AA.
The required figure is 35.8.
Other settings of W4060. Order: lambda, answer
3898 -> 34.8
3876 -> 23.1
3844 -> 25.6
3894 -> 26.3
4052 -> 50.4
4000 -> 43.8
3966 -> 21.1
